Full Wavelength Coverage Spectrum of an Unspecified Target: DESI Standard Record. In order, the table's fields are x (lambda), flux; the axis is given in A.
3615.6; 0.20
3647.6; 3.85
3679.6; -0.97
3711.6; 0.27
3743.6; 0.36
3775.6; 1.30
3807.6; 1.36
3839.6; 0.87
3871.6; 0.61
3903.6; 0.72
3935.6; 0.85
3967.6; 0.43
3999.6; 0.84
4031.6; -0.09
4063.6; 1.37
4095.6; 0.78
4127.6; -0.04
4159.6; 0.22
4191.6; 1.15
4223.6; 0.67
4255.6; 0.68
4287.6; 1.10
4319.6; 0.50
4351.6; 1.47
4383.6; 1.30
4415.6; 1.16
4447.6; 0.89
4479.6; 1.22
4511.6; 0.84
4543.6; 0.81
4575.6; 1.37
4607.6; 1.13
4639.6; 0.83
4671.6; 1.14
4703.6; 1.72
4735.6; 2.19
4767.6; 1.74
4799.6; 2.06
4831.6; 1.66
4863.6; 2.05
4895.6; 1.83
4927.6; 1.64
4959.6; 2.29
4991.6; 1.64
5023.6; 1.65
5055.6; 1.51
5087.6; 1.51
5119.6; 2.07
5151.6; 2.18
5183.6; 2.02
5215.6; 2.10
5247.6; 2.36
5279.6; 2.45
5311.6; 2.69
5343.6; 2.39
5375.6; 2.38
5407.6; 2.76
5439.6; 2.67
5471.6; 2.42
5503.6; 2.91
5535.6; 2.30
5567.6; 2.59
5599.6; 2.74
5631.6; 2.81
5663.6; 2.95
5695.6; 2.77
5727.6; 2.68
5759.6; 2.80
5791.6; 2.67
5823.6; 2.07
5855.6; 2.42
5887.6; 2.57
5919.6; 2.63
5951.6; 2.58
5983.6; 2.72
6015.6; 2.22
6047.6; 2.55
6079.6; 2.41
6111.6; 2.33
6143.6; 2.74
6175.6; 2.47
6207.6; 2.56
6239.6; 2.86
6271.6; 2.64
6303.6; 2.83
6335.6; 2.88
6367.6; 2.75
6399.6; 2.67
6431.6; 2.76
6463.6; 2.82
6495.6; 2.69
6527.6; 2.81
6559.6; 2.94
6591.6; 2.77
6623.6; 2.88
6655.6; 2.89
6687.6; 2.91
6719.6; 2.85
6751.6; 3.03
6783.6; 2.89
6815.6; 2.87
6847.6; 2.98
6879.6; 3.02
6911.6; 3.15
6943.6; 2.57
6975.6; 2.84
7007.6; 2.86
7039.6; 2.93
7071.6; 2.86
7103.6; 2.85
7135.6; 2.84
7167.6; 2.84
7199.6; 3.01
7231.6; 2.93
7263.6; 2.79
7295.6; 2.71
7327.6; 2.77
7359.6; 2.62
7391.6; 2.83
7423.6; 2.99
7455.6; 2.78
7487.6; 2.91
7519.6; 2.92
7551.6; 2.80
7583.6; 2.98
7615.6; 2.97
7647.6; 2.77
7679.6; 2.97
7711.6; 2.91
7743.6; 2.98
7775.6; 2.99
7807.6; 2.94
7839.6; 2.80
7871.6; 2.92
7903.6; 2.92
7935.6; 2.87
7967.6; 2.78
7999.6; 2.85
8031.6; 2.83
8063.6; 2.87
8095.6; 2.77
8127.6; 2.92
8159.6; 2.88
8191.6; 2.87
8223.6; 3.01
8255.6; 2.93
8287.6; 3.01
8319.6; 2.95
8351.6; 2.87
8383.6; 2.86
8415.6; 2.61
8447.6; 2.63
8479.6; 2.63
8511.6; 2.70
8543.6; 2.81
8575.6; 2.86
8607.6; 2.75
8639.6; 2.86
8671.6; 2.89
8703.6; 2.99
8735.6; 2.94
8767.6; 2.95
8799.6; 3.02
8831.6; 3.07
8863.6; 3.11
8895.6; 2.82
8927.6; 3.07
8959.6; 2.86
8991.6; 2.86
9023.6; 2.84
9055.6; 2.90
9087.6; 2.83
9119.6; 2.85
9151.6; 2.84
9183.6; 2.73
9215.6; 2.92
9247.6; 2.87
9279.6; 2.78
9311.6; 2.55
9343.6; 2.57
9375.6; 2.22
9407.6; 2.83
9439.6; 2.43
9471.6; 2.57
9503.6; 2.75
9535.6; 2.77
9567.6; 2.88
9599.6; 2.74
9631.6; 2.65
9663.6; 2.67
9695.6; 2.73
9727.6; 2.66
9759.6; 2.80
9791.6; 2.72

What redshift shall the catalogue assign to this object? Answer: 0.18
